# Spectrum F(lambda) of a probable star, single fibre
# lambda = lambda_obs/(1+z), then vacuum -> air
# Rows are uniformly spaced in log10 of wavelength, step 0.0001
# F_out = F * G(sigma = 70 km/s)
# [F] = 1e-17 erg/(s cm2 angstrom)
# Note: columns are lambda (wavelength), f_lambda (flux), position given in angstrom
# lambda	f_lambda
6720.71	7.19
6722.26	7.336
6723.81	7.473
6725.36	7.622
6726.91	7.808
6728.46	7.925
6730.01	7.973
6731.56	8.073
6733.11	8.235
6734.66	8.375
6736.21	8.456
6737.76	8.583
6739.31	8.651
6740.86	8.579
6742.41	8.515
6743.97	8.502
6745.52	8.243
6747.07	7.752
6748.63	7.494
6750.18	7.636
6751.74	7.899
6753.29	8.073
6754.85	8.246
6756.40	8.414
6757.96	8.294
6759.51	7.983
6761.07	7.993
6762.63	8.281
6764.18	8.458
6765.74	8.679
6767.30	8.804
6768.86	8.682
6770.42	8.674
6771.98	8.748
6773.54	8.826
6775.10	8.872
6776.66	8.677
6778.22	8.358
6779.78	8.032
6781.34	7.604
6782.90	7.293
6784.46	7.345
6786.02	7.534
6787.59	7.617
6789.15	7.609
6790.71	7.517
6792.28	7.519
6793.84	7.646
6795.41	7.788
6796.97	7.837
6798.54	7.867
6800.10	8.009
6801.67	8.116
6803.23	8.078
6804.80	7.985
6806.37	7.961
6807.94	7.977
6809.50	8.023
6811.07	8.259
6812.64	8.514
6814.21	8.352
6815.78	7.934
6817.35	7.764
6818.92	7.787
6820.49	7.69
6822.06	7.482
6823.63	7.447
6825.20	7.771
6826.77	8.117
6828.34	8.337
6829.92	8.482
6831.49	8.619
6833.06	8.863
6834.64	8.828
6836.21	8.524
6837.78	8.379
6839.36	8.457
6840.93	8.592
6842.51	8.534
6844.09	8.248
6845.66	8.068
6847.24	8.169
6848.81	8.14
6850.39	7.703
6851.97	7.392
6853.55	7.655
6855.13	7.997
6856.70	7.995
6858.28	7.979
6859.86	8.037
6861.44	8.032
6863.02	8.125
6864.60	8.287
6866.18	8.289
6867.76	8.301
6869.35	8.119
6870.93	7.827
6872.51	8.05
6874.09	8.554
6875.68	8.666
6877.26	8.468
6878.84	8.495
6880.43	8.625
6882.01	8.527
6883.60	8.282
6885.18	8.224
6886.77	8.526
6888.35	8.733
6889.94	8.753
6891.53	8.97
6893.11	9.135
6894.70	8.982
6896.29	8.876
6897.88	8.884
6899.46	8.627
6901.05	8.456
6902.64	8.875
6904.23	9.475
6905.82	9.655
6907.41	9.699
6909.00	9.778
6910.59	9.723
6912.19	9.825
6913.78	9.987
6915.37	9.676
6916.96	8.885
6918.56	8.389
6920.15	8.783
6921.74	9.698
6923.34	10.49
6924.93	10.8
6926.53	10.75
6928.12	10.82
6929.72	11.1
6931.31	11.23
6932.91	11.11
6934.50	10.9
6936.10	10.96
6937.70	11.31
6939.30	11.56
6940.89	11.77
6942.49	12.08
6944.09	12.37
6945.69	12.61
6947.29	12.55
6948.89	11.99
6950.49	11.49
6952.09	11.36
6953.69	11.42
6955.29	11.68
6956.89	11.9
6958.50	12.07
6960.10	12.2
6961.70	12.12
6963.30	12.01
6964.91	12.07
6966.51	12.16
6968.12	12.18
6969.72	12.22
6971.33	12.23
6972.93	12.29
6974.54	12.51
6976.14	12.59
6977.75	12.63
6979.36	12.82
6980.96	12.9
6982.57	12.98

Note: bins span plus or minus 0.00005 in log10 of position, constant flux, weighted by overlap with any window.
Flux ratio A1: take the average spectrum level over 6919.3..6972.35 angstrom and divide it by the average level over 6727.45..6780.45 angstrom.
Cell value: 1.38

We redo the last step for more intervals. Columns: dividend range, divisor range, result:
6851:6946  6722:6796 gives 1.15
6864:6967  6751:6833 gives 1.24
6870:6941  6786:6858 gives 1.18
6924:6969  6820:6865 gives 1.43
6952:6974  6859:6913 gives 1.38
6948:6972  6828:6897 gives 1.43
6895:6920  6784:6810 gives 1.19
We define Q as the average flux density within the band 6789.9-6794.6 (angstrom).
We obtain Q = 7.56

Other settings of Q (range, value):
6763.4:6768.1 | 8.65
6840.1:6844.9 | 8.46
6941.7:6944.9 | 12.2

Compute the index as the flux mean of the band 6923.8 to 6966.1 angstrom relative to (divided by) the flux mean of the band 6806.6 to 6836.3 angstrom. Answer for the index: 1.43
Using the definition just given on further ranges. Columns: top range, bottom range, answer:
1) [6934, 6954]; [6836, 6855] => 1.44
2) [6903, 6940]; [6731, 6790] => 1.24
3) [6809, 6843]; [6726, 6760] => 1.01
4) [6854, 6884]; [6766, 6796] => 1.02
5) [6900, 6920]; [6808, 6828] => 1.18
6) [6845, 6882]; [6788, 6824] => 1.03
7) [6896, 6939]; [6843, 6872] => 1.23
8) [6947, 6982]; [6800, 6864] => 1.50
